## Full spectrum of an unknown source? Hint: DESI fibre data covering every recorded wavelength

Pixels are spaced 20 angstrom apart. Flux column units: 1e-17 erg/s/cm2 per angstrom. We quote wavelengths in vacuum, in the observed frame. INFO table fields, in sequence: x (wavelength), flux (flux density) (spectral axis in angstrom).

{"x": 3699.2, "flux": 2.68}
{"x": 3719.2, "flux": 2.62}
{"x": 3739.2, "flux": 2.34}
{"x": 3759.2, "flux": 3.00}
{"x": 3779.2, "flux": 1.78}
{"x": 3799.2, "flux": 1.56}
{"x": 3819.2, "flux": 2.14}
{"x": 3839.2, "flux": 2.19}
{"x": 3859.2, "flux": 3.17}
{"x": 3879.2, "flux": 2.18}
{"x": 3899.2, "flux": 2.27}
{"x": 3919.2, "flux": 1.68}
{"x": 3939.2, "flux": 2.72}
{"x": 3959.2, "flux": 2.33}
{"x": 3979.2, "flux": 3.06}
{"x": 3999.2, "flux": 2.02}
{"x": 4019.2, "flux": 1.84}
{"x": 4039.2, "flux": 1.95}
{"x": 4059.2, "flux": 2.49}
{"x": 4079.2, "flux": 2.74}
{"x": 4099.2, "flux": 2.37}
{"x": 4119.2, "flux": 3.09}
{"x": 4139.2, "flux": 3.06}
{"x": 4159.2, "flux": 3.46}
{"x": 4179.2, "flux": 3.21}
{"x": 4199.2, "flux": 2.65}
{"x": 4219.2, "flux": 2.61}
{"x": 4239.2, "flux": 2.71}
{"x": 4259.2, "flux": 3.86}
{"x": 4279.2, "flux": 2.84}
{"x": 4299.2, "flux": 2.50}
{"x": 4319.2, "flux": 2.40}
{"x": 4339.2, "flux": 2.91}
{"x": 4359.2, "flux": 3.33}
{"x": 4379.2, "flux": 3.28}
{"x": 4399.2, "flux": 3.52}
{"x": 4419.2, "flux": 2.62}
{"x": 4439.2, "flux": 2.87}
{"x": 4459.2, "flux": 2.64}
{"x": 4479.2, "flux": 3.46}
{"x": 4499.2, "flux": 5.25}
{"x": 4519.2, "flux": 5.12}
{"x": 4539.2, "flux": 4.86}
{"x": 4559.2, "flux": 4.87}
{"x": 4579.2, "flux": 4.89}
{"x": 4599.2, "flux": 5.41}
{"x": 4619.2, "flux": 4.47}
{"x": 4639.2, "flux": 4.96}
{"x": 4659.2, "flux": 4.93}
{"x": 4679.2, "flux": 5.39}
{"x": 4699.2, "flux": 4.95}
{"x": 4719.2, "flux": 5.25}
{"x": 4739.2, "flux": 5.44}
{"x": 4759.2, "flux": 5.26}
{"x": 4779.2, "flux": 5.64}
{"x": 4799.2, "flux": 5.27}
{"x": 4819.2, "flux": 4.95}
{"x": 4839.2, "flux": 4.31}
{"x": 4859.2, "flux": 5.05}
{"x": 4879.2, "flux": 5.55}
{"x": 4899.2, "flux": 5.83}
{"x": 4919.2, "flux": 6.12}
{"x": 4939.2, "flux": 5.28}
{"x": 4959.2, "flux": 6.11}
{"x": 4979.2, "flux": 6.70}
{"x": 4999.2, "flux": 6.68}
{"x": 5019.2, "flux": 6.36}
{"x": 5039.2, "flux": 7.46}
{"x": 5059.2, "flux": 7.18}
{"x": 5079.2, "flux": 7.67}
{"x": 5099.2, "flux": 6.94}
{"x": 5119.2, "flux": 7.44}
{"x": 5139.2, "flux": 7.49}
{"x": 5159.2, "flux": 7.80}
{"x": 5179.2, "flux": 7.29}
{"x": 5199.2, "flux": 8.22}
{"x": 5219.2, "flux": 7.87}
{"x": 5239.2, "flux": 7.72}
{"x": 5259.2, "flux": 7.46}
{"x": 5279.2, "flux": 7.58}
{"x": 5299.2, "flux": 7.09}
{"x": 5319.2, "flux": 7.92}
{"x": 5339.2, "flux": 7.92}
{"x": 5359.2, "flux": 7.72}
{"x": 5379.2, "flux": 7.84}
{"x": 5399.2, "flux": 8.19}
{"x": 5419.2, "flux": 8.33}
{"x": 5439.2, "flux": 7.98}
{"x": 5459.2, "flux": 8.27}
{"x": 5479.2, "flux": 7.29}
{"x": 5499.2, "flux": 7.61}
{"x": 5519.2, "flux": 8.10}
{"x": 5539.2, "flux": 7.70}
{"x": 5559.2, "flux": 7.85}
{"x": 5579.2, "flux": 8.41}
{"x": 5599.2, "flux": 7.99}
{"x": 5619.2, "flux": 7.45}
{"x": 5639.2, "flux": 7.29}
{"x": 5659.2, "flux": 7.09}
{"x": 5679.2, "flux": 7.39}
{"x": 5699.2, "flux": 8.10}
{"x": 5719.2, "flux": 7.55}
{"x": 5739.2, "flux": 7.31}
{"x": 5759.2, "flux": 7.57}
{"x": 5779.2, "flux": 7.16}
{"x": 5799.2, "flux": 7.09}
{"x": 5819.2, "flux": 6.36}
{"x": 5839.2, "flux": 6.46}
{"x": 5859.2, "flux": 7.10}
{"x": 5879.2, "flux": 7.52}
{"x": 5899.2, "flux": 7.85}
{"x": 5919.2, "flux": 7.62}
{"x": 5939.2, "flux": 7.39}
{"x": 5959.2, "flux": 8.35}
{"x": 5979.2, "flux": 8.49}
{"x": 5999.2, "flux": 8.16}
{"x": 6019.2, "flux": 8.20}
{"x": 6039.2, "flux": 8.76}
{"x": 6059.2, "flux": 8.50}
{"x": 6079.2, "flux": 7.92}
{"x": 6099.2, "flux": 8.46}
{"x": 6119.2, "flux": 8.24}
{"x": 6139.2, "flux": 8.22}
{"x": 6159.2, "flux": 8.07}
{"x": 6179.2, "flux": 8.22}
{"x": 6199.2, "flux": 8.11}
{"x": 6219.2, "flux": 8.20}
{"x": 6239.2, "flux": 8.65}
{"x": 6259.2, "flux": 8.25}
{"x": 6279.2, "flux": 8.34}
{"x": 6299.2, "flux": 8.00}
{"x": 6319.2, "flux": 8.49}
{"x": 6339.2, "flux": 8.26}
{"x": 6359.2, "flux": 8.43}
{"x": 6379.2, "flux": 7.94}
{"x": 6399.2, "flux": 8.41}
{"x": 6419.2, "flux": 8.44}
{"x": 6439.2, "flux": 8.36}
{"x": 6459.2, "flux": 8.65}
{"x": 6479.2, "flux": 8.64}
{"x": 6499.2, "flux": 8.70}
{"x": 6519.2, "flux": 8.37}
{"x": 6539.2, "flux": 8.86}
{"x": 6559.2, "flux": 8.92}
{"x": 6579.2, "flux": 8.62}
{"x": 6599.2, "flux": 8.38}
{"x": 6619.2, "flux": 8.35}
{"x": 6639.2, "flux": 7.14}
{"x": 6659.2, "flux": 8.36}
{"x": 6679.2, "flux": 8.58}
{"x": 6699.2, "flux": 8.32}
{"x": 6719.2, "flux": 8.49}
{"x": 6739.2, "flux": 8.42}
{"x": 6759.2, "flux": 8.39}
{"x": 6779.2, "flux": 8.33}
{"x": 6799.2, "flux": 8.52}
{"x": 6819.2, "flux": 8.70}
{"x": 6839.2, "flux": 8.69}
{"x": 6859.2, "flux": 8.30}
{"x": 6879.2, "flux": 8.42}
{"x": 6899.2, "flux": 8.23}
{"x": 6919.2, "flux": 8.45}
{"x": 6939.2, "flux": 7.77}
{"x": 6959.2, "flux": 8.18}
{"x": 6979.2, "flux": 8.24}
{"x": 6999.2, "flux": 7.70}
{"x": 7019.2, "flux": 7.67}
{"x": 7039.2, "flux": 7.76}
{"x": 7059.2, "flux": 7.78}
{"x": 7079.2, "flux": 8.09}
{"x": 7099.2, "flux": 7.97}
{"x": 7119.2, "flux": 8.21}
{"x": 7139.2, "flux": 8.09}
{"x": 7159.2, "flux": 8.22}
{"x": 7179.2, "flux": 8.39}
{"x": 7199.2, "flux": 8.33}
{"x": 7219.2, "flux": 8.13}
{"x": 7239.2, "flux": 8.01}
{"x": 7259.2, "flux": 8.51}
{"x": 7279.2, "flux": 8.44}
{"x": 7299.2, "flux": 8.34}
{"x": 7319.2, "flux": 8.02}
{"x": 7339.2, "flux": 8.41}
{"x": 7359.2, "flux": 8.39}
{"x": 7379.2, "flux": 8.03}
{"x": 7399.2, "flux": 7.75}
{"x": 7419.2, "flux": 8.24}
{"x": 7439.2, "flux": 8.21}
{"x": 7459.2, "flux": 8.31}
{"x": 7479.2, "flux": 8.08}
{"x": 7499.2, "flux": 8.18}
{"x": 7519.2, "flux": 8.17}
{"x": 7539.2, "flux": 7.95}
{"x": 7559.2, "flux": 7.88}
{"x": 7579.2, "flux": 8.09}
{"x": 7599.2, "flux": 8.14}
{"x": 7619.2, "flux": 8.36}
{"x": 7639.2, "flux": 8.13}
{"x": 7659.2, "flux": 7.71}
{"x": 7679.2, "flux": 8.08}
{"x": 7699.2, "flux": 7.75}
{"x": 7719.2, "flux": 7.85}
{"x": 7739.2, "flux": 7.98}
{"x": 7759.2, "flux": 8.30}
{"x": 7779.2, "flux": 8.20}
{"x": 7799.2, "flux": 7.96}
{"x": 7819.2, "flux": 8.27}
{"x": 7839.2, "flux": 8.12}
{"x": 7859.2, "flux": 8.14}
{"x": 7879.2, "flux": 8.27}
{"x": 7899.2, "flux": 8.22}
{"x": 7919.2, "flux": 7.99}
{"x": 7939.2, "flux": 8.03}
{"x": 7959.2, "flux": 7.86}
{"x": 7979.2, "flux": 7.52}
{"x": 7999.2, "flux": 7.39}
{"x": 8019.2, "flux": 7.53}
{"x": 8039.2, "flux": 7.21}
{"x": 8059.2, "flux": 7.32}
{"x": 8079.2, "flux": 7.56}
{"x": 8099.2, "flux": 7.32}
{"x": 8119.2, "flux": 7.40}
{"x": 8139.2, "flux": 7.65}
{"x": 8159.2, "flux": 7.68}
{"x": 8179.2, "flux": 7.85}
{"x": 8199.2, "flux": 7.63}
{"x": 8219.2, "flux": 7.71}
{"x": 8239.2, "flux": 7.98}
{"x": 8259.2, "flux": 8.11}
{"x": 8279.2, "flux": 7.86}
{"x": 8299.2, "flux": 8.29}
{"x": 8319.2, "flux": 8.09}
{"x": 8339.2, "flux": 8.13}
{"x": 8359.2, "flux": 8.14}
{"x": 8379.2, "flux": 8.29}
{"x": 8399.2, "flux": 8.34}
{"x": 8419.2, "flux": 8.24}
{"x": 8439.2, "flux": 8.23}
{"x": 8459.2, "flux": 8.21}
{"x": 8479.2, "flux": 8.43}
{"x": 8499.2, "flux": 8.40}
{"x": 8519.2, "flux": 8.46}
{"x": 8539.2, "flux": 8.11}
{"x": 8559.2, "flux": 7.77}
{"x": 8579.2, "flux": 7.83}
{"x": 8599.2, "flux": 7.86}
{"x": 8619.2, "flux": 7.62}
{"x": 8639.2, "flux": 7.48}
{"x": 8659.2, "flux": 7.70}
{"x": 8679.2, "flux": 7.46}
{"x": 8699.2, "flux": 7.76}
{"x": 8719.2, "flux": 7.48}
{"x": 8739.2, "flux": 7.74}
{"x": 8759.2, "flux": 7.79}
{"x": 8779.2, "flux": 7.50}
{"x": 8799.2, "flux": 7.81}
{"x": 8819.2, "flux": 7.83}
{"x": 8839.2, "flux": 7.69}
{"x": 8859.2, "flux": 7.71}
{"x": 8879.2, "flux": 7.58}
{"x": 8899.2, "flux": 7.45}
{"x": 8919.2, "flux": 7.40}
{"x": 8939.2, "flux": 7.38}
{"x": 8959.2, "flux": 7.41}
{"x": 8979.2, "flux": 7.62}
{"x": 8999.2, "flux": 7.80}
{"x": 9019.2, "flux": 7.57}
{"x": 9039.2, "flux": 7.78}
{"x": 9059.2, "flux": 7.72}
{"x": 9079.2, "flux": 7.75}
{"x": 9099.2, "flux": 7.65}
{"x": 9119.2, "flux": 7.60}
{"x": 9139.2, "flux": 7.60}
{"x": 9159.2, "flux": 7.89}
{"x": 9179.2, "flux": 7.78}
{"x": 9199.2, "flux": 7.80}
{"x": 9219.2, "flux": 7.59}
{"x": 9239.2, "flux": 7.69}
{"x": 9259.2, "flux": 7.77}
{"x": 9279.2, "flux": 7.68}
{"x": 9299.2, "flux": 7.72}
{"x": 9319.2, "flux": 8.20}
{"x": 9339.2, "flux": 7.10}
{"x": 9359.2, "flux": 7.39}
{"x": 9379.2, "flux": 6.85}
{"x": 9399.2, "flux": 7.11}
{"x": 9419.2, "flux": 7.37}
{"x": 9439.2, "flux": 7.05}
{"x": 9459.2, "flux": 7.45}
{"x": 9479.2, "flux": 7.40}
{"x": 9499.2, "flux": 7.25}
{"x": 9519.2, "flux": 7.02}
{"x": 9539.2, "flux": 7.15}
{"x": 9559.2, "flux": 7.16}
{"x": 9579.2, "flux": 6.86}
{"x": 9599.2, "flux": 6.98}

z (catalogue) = 0.13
